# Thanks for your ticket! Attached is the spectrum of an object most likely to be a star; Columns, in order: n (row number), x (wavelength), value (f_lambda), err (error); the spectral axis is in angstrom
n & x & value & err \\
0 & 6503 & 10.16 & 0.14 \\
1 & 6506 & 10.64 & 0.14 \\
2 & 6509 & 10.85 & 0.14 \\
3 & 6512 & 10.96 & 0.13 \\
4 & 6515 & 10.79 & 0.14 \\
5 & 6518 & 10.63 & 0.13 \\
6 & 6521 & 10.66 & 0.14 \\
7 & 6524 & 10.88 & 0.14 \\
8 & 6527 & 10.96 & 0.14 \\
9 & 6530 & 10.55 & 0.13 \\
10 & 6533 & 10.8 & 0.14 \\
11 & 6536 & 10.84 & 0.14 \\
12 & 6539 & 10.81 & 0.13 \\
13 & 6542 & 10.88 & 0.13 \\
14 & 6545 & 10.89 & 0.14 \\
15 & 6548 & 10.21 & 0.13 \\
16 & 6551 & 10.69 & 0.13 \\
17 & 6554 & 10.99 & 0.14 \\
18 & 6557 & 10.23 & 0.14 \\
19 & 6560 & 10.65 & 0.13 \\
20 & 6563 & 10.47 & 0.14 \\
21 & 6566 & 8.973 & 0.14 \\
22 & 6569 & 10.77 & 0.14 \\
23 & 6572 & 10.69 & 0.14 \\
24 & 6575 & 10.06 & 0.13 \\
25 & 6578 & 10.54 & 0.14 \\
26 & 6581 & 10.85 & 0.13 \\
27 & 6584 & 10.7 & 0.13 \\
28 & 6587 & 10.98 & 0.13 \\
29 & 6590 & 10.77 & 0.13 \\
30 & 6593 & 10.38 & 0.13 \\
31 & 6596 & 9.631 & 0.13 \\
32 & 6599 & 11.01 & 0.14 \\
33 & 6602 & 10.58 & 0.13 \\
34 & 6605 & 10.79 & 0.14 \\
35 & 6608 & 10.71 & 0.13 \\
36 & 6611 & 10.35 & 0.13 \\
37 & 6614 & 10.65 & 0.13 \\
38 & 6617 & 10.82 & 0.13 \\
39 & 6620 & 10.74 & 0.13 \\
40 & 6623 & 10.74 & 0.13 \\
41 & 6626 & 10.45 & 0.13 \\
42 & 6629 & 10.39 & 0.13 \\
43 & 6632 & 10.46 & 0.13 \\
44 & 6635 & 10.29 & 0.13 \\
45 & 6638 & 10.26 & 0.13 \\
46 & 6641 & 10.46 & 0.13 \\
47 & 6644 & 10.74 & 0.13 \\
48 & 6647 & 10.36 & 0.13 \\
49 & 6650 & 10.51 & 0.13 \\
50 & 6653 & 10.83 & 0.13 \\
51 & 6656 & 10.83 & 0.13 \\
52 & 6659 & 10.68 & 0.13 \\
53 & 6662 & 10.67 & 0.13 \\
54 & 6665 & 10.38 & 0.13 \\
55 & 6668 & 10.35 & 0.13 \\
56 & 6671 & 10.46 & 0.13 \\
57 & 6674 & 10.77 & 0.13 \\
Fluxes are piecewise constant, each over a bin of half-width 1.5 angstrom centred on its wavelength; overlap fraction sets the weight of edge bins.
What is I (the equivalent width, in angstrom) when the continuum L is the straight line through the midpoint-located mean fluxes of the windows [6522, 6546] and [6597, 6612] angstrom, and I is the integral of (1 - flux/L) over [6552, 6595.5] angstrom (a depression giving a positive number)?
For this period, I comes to 1.0 angstrom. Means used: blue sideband 10.8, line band 10.5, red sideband 10.7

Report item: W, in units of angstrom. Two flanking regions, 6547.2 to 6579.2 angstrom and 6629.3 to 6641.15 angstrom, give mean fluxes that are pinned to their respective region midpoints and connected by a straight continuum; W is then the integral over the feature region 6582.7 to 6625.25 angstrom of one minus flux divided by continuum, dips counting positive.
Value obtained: -1.0 angstrom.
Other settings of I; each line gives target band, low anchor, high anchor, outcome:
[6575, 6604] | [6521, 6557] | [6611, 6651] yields 0.1 angstrom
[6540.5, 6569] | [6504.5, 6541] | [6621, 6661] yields 0.7 angstrom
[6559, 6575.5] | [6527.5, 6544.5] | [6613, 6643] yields 0.7 angstrom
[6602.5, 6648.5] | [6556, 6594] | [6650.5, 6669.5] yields 0.0 angstrom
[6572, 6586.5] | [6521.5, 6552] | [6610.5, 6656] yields 0.1 angstrom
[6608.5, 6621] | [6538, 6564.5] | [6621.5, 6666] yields -0.1 angstrom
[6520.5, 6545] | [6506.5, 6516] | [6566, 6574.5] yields -0.3 angstrom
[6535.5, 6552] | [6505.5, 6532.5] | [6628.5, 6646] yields 0.0 angstrom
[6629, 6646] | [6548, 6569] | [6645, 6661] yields 0.3 angstrom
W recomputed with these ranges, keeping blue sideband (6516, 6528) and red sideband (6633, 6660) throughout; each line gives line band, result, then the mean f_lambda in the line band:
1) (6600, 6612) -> -0.02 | 10.6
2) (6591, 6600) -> 0.27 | 10.3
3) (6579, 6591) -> -0.18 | 10.8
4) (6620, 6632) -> 0.05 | 10.5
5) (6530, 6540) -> -0.02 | 10.8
